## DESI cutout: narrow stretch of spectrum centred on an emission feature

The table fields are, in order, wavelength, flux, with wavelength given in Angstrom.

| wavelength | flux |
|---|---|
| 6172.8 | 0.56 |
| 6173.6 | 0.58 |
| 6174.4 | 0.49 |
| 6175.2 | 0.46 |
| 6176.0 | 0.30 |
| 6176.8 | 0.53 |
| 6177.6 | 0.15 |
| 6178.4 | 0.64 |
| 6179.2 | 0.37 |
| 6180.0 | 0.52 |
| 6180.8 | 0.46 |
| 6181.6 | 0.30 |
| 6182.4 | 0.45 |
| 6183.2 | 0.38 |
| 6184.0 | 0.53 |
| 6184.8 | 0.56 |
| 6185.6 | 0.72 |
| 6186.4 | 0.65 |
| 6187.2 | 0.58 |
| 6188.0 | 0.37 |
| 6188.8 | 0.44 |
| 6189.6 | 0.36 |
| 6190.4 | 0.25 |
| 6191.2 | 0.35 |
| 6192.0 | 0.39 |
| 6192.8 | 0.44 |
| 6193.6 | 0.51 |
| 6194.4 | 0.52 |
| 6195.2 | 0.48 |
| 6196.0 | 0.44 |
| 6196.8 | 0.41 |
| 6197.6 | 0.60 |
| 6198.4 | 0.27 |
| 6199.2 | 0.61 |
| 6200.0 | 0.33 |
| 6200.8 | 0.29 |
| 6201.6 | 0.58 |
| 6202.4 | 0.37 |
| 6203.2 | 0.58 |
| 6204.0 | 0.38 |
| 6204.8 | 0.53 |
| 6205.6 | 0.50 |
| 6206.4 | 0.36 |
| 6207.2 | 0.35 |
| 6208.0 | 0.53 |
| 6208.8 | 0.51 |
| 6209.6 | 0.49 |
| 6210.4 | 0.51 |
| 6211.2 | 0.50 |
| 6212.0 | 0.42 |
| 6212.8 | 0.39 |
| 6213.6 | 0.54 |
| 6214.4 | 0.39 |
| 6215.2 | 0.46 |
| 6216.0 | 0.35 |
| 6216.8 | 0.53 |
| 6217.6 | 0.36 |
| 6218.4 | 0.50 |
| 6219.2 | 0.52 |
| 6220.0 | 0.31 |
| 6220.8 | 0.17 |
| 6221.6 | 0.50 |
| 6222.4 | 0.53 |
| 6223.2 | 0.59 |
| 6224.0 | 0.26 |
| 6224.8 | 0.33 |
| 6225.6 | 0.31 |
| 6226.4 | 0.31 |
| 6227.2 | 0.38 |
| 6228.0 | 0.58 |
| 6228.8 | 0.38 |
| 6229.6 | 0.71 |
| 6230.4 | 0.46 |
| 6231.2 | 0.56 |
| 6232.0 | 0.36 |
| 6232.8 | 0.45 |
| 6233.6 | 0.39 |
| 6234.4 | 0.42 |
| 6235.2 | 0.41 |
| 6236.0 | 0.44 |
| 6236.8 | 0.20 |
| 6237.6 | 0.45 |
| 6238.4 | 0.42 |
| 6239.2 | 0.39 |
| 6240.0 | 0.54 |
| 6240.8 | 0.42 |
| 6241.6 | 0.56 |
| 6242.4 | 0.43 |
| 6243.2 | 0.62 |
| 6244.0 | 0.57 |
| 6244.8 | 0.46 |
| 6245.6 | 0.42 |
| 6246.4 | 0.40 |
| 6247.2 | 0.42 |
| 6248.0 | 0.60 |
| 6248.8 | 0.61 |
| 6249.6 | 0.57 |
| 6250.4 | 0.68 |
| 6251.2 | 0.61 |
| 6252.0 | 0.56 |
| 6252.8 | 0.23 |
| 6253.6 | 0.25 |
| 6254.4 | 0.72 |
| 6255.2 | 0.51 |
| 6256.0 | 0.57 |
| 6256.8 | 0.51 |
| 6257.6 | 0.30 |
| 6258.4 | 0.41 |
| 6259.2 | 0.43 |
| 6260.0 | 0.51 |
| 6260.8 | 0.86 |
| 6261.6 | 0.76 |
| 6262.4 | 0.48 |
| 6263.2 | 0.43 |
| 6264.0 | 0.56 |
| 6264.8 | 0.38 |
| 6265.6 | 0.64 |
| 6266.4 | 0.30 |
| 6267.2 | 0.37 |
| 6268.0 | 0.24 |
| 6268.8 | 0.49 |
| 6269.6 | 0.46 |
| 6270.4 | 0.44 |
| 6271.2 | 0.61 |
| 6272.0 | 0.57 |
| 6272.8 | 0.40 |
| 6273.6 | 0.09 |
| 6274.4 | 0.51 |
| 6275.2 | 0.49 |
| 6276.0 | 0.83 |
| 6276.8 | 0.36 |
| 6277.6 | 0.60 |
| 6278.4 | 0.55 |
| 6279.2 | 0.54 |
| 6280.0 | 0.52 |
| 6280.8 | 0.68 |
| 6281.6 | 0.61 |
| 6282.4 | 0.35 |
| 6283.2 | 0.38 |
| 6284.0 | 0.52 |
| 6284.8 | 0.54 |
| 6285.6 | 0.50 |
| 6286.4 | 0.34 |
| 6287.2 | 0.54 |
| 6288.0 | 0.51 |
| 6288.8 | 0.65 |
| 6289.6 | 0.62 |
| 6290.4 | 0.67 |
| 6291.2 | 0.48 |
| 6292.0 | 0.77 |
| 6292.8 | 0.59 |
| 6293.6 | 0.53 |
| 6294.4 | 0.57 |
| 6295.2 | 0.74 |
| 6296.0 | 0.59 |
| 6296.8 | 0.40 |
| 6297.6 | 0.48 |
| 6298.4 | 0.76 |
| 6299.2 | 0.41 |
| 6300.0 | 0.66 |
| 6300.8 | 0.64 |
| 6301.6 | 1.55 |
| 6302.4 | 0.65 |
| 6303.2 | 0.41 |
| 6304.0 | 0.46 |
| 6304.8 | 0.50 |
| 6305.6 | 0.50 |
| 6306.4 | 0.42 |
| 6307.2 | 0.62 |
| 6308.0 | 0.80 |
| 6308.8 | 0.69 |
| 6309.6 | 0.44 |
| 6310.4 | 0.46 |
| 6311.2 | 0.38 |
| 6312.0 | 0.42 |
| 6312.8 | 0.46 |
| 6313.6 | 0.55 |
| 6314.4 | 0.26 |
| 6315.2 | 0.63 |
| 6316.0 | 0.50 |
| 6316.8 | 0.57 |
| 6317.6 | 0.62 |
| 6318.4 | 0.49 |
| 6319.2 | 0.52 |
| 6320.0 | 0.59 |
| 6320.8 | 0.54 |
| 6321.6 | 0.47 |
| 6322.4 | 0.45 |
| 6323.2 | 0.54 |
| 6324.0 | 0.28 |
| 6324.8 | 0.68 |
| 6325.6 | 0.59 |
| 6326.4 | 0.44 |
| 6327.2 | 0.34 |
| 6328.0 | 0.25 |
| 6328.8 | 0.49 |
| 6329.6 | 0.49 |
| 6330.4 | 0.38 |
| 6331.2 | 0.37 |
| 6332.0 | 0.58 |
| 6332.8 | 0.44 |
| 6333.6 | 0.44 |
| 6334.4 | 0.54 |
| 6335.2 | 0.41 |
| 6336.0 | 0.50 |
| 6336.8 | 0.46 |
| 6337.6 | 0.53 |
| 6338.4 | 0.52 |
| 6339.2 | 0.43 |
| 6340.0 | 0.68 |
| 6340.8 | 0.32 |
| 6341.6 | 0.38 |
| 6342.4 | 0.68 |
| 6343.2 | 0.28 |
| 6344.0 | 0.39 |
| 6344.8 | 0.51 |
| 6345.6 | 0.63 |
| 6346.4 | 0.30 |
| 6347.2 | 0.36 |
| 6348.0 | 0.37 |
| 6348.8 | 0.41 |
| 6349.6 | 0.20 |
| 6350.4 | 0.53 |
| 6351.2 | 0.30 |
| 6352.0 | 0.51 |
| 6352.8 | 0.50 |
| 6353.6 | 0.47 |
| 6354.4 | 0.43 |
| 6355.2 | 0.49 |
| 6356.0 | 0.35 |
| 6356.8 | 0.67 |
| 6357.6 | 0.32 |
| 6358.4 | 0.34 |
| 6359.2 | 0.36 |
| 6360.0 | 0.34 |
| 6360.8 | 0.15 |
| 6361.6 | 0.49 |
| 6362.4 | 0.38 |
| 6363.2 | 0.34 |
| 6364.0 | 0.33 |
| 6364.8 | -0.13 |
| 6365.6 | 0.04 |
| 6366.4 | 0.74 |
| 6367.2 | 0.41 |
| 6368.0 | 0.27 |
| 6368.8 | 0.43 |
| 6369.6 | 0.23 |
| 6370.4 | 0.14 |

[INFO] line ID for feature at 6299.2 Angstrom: C III] 1909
